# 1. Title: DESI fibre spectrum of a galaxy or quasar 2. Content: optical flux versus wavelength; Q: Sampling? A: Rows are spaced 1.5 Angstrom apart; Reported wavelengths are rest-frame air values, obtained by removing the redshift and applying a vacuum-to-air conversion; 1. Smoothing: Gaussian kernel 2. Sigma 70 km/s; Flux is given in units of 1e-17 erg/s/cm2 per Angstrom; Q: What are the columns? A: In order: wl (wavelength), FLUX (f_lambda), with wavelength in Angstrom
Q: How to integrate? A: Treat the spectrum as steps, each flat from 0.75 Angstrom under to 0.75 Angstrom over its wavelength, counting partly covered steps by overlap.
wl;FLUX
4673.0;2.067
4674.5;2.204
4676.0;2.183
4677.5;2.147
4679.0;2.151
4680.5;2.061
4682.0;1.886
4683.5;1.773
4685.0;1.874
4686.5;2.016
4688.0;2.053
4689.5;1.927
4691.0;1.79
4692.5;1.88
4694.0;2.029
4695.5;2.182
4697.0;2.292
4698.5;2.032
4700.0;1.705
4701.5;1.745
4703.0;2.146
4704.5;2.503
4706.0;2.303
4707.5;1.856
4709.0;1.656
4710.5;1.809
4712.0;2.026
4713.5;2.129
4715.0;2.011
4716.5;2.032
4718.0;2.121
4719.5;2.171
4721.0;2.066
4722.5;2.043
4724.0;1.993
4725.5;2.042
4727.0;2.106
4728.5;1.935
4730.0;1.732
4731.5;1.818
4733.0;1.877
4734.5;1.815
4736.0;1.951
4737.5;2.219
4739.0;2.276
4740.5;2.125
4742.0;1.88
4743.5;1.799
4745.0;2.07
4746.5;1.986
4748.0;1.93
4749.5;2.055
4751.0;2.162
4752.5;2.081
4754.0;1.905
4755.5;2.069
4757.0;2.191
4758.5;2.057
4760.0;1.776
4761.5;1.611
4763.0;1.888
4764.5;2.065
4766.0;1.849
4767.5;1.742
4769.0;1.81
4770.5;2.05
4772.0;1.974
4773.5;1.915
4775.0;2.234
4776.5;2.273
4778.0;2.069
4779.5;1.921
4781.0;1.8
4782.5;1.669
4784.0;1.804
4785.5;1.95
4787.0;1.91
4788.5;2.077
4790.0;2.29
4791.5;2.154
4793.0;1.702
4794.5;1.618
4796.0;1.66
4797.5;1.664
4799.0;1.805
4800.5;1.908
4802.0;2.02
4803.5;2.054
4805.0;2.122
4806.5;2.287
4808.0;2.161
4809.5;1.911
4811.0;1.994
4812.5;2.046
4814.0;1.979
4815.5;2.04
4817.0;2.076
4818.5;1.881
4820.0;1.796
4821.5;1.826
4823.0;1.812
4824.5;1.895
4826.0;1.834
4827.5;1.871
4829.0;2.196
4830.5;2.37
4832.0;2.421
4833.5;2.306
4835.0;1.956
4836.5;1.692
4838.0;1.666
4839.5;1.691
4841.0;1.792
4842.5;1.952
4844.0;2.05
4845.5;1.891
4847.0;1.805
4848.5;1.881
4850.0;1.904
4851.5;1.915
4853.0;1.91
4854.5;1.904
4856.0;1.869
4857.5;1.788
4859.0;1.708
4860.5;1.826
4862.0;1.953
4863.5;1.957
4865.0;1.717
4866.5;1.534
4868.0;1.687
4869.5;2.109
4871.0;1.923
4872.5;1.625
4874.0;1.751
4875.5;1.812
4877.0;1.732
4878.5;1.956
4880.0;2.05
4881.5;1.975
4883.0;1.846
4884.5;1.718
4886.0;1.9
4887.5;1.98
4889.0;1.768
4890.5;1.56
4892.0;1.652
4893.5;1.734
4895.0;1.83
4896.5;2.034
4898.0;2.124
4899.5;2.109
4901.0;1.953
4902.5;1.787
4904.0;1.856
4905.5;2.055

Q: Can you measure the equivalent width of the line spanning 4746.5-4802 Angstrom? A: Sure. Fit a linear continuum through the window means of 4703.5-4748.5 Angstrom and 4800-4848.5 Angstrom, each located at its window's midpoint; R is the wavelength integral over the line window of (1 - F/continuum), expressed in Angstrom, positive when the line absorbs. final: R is 1.6 Angstrom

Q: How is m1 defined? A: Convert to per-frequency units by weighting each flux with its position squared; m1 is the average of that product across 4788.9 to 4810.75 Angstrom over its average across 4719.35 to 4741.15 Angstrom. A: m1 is 1.00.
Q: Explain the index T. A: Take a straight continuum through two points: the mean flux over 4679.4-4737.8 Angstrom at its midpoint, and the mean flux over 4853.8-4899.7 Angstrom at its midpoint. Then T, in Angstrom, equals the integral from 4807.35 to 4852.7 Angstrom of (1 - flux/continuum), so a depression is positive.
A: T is -1.7 Angstrom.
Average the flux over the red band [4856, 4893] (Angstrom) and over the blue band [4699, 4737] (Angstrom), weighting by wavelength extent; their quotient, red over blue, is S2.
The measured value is 0.9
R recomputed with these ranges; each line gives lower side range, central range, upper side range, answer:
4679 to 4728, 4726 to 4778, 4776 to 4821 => 0.0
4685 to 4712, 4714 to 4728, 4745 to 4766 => -0.5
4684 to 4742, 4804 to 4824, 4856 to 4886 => -1.1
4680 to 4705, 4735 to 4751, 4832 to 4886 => -0.7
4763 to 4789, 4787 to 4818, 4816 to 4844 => -0.5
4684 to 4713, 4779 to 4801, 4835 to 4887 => 0.5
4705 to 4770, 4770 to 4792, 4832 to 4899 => -0.7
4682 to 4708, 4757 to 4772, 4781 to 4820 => 0.6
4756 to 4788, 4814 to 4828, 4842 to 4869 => -0.1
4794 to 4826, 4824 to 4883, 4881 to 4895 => -1.3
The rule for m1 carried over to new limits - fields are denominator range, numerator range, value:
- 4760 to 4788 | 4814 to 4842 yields 1.04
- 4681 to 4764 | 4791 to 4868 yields 1.01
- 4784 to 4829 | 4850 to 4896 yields 0.96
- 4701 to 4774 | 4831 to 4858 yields 1.01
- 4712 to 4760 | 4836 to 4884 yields 0.96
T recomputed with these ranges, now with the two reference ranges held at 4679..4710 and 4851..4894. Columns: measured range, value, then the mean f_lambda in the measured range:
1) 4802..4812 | -1.1 Angstrom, 2.08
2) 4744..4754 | -0.5 Angstrom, 2.03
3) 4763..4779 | -0.6 Angstrom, 1.99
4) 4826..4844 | -1.3 Angstrom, 1.99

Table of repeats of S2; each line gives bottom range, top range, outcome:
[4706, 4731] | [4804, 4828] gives 0.99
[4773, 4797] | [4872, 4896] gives 0.93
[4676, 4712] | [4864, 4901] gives 0.92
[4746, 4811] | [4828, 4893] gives 0.96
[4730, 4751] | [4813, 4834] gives 1.02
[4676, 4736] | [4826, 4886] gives 0.95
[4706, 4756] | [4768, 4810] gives 0.98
